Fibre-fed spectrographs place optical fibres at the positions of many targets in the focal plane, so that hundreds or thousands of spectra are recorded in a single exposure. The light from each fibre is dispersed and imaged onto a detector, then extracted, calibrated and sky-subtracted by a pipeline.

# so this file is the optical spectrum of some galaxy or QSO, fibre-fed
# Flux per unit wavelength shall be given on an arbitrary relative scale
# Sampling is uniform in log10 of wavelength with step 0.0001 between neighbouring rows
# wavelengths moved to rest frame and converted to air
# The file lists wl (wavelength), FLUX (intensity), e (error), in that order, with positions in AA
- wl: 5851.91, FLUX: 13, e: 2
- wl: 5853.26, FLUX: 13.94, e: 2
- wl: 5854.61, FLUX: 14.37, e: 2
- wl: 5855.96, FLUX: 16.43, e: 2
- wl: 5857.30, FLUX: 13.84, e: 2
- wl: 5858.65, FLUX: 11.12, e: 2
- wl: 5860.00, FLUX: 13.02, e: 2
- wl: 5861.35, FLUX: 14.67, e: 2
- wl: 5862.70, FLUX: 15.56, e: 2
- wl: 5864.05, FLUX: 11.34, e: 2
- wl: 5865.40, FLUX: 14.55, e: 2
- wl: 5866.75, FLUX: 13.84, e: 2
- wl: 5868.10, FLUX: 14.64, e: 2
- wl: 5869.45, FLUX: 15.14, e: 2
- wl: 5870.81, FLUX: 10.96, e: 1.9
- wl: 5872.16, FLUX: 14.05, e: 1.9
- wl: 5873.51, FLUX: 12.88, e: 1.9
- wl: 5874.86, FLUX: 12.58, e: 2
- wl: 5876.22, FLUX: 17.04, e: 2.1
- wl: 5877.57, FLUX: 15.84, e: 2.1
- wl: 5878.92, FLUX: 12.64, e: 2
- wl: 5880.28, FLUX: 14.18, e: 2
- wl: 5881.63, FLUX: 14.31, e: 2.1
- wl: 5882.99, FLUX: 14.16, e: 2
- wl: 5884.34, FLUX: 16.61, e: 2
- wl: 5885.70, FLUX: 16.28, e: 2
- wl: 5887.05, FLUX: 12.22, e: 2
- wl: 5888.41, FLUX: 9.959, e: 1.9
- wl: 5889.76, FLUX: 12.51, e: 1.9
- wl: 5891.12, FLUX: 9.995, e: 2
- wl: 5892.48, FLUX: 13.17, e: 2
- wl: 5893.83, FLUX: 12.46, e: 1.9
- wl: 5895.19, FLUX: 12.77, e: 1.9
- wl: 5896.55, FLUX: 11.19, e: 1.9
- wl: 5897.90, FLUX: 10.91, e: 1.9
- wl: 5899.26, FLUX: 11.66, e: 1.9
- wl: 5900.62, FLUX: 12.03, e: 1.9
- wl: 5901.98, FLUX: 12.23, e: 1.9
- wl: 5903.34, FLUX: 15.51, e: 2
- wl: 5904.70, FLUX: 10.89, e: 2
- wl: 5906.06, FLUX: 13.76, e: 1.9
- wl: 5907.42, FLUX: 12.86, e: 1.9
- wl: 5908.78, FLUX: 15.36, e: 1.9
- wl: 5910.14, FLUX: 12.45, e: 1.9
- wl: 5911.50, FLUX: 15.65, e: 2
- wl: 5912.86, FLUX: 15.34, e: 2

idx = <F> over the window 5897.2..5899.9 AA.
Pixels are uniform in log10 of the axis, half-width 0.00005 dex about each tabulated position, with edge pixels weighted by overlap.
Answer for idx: 11.3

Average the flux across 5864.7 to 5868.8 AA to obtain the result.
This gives 14.3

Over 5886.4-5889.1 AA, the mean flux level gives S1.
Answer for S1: 11.1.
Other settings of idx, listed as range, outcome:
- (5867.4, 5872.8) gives 13.7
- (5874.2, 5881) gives 14.5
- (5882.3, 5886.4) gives 15.7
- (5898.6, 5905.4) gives 12.5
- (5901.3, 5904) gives 13.9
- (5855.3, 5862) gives 13.8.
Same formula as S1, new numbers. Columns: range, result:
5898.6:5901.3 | 11.8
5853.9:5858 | 14.9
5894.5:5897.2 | 12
